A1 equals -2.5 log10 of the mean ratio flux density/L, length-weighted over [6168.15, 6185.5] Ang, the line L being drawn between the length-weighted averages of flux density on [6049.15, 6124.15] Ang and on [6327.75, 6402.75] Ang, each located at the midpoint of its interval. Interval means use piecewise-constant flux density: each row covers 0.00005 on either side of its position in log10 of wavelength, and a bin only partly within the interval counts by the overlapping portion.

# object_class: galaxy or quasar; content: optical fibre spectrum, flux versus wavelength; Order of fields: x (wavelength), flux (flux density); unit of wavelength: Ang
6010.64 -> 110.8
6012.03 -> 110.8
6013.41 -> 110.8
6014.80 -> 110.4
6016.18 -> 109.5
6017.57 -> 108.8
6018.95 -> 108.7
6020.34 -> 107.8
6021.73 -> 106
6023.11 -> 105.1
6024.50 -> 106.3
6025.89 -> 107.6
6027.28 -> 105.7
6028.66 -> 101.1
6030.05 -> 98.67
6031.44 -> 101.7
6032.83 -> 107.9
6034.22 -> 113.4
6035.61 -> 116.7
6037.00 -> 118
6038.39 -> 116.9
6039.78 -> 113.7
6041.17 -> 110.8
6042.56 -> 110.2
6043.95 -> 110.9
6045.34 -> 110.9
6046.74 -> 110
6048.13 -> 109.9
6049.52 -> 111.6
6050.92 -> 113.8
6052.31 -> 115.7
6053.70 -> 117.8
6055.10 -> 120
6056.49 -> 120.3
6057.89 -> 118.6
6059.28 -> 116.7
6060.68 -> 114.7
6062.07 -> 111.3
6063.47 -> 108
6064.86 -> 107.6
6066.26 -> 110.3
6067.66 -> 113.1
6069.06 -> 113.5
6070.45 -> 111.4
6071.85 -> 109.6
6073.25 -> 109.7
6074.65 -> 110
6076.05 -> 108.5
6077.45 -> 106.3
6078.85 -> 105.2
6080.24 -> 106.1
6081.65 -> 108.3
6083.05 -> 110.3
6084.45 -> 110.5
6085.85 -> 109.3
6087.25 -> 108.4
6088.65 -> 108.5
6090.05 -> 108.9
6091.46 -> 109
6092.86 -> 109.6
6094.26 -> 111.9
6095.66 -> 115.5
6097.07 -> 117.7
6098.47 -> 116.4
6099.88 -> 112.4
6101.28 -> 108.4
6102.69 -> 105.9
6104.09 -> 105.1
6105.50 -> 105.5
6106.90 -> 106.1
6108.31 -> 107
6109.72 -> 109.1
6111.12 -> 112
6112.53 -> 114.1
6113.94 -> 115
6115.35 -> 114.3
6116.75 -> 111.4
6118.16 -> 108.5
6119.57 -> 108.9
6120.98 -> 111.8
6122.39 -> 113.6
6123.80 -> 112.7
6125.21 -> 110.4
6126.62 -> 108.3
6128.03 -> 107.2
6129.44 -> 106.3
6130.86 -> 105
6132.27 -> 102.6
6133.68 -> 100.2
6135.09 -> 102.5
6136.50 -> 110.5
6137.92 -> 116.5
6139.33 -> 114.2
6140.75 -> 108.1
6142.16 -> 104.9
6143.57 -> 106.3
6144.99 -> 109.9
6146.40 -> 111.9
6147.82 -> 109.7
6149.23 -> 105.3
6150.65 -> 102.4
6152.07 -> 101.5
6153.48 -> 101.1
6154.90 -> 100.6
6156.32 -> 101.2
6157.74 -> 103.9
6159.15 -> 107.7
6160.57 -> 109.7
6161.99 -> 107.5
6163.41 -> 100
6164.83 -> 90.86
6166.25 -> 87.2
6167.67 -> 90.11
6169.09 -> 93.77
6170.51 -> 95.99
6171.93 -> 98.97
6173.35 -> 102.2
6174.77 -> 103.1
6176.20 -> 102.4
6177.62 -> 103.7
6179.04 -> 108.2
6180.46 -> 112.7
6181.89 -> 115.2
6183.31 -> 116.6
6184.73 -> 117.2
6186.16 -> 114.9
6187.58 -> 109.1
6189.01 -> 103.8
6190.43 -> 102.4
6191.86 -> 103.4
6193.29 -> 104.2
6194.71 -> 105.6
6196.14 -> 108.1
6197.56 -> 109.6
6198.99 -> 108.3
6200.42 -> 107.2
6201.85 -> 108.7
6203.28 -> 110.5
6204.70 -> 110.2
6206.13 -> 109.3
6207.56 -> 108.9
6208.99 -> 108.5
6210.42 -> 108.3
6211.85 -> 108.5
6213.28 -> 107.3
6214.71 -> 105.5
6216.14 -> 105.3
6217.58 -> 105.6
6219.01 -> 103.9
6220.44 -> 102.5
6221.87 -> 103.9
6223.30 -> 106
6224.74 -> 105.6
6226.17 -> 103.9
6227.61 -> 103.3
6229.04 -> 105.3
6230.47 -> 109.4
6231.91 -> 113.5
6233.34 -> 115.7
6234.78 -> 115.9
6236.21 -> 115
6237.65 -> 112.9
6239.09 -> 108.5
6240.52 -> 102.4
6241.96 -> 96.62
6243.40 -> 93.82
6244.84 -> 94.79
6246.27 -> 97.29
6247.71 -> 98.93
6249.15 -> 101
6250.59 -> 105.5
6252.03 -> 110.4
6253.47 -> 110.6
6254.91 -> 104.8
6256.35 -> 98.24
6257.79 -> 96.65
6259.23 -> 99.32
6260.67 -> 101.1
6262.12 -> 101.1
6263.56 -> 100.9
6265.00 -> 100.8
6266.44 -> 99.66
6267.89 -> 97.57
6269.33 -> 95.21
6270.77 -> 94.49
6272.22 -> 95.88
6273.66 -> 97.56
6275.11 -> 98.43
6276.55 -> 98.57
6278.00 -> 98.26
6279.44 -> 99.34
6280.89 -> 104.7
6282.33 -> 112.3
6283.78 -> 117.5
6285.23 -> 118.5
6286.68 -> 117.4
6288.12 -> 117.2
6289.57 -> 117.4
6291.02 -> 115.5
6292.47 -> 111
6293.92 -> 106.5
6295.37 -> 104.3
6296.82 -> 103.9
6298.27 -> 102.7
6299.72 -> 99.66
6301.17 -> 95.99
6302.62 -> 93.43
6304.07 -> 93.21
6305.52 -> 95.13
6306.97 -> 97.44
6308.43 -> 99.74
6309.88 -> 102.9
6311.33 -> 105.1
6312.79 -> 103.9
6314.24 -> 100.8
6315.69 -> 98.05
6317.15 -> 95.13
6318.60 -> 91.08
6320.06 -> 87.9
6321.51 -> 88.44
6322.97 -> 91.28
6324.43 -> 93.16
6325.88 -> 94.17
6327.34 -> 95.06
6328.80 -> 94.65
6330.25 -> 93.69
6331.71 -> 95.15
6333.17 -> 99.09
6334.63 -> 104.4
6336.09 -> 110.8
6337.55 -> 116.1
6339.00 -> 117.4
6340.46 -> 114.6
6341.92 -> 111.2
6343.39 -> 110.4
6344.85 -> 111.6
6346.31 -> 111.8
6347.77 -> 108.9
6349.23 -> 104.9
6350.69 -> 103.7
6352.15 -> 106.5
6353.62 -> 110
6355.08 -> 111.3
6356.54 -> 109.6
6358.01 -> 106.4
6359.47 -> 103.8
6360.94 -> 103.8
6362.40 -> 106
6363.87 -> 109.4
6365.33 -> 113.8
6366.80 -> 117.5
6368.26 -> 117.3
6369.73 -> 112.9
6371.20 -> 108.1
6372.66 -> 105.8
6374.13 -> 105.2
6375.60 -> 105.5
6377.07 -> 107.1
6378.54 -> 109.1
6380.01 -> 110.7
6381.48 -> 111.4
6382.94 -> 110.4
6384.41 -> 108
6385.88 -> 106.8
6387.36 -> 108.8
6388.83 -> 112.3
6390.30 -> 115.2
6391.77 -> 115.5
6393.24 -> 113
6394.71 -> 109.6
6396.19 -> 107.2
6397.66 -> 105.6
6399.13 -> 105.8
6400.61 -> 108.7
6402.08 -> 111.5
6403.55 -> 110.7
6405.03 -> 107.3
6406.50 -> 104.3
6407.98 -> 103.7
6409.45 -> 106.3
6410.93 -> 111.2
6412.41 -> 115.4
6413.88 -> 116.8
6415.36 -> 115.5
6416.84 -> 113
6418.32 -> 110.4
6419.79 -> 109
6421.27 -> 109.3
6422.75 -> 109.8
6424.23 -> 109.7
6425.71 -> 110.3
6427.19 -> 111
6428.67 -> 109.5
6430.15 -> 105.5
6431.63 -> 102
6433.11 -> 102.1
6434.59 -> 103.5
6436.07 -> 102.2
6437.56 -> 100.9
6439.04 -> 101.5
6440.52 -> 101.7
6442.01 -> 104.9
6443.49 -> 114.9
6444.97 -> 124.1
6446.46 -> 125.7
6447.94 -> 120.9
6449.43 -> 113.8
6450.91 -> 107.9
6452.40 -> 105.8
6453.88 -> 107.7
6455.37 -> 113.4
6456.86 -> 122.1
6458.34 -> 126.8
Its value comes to 0.05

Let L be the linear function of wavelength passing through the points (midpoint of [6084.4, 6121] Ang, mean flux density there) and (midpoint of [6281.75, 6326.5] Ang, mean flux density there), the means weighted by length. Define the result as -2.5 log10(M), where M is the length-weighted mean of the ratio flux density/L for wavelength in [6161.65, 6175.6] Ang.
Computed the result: 0.12 mag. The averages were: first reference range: 110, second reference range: 102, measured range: 96.7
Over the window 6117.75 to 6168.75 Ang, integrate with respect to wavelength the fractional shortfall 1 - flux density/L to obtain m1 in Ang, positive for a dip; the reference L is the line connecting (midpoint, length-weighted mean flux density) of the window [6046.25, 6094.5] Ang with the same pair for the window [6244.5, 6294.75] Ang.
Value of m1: 1.5 Ang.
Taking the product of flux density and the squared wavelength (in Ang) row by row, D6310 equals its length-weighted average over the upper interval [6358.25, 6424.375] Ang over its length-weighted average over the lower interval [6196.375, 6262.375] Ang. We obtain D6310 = 1.1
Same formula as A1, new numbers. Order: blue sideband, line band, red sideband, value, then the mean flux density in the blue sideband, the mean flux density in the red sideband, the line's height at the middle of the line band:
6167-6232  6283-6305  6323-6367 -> -0.01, 106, 106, 106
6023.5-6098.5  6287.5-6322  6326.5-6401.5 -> 0.08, 111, 108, 109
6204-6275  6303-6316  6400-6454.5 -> 0.07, 104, 109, 106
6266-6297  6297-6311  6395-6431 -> 0.08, 106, 109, 106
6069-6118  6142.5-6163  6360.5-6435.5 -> 0.04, 110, 109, 110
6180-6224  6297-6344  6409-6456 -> 0.10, 108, 110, 109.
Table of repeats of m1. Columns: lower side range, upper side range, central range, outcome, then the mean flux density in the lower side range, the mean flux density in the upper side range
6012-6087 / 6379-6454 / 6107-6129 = -0.1 Ang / 110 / 110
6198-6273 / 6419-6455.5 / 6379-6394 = -0.5 Ang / 105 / 109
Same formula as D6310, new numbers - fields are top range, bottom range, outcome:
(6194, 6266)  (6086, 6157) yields 1.01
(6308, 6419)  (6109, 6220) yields 1.07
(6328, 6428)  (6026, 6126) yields 1.08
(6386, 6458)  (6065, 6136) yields 1.11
